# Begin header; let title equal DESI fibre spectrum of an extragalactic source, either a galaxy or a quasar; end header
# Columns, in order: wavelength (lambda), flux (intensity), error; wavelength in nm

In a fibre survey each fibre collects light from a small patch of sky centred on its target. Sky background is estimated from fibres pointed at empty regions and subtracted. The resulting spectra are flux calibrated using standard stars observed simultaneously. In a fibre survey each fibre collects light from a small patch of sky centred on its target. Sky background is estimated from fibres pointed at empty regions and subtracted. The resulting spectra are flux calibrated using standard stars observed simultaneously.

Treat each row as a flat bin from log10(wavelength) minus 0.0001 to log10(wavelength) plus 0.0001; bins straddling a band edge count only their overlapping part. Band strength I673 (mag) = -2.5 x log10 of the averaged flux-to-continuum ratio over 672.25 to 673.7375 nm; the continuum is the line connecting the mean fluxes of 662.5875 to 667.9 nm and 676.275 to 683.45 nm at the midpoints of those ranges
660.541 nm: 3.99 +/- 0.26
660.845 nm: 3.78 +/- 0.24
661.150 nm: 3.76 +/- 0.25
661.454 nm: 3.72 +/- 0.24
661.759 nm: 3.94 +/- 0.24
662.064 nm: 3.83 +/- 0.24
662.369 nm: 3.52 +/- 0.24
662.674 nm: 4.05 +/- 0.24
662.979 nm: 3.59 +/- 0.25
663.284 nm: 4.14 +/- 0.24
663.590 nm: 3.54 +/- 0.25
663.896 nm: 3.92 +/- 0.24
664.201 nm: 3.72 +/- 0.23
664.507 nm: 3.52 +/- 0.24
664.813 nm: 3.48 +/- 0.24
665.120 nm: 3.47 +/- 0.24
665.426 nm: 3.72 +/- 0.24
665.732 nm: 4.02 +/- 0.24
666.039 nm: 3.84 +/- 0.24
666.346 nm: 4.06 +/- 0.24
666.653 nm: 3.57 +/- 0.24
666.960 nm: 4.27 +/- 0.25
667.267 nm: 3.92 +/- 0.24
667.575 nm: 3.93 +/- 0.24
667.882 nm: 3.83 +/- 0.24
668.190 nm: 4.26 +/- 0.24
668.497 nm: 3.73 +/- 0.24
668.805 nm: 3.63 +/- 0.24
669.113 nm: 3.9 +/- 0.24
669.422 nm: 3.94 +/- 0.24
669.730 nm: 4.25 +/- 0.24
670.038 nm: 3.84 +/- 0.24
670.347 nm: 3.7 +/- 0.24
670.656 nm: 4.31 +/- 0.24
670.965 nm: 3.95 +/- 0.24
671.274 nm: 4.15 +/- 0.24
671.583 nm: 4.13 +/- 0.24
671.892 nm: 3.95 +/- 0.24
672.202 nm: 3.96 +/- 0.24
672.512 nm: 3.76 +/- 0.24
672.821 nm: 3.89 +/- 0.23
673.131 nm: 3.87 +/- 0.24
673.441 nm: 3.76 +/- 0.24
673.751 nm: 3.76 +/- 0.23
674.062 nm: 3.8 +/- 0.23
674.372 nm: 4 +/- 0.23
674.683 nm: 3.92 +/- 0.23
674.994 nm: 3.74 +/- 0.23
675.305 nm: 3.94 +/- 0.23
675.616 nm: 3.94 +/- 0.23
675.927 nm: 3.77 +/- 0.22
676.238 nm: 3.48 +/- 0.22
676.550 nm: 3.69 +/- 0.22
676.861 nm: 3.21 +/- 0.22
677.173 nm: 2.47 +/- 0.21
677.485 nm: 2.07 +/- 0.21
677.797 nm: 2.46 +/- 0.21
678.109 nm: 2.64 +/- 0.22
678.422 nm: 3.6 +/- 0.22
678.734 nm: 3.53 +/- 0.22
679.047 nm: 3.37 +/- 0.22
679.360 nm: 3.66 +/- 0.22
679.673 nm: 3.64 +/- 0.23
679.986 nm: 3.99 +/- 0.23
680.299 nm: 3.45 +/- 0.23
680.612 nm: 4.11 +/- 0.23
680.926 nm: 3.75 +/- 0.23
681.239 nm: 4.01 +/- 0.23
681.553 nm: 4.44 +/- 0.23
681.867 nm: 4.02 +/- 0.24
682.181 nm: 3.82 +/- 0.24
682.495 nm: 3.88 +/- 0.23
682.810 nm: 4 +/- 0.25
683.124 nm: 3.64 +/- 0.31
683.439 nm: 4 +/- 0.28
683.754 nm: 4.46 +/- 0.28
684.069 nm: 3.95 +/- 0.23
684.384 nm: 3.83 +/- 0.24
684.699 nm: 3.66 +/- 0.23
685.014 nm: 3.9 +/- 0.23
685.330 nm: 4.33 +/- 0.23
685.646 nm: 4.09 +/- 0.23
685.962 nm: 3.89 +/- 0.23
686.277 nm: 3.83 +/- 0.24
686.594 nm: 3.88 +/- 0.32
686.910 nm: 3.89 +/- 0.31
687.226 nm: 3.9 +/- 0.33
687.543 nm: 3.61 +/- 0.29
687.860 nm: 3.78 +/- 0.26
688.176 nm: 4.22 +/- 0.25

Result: -0.05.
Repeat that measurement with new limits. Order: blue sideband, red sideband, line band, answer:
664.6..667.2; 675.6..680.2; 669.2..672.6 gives -0.12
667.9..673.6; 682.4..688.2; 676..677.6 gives 0.28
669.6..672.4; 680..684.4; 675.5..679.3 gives 0.24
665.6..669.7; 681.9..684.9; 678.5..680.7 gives 0.07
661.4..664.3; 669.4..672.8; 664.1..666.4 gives 0.04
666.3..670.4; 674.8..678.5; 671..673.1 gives -0.10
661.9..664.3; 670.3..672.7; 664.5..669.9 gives 0.01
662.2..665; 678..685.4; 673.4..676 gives -0.02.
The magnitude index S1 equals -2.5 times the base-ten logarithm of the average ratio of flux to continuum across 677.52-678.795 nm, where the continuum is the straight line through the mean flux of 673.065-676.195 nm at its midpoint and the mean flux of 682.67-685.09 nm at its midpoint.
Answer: 0.30 mag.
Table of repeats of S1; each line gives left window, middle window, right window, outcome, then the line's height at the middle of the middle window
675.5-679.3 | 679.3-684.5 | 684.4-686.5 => -0.09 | 3.61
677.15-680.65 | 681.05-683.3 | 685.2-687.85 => -0.13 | 3.54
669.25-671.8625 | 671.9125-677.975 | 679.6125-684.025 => 0.13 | 4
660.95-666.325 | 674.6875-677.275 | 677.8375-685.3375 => 0.06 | 3.78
